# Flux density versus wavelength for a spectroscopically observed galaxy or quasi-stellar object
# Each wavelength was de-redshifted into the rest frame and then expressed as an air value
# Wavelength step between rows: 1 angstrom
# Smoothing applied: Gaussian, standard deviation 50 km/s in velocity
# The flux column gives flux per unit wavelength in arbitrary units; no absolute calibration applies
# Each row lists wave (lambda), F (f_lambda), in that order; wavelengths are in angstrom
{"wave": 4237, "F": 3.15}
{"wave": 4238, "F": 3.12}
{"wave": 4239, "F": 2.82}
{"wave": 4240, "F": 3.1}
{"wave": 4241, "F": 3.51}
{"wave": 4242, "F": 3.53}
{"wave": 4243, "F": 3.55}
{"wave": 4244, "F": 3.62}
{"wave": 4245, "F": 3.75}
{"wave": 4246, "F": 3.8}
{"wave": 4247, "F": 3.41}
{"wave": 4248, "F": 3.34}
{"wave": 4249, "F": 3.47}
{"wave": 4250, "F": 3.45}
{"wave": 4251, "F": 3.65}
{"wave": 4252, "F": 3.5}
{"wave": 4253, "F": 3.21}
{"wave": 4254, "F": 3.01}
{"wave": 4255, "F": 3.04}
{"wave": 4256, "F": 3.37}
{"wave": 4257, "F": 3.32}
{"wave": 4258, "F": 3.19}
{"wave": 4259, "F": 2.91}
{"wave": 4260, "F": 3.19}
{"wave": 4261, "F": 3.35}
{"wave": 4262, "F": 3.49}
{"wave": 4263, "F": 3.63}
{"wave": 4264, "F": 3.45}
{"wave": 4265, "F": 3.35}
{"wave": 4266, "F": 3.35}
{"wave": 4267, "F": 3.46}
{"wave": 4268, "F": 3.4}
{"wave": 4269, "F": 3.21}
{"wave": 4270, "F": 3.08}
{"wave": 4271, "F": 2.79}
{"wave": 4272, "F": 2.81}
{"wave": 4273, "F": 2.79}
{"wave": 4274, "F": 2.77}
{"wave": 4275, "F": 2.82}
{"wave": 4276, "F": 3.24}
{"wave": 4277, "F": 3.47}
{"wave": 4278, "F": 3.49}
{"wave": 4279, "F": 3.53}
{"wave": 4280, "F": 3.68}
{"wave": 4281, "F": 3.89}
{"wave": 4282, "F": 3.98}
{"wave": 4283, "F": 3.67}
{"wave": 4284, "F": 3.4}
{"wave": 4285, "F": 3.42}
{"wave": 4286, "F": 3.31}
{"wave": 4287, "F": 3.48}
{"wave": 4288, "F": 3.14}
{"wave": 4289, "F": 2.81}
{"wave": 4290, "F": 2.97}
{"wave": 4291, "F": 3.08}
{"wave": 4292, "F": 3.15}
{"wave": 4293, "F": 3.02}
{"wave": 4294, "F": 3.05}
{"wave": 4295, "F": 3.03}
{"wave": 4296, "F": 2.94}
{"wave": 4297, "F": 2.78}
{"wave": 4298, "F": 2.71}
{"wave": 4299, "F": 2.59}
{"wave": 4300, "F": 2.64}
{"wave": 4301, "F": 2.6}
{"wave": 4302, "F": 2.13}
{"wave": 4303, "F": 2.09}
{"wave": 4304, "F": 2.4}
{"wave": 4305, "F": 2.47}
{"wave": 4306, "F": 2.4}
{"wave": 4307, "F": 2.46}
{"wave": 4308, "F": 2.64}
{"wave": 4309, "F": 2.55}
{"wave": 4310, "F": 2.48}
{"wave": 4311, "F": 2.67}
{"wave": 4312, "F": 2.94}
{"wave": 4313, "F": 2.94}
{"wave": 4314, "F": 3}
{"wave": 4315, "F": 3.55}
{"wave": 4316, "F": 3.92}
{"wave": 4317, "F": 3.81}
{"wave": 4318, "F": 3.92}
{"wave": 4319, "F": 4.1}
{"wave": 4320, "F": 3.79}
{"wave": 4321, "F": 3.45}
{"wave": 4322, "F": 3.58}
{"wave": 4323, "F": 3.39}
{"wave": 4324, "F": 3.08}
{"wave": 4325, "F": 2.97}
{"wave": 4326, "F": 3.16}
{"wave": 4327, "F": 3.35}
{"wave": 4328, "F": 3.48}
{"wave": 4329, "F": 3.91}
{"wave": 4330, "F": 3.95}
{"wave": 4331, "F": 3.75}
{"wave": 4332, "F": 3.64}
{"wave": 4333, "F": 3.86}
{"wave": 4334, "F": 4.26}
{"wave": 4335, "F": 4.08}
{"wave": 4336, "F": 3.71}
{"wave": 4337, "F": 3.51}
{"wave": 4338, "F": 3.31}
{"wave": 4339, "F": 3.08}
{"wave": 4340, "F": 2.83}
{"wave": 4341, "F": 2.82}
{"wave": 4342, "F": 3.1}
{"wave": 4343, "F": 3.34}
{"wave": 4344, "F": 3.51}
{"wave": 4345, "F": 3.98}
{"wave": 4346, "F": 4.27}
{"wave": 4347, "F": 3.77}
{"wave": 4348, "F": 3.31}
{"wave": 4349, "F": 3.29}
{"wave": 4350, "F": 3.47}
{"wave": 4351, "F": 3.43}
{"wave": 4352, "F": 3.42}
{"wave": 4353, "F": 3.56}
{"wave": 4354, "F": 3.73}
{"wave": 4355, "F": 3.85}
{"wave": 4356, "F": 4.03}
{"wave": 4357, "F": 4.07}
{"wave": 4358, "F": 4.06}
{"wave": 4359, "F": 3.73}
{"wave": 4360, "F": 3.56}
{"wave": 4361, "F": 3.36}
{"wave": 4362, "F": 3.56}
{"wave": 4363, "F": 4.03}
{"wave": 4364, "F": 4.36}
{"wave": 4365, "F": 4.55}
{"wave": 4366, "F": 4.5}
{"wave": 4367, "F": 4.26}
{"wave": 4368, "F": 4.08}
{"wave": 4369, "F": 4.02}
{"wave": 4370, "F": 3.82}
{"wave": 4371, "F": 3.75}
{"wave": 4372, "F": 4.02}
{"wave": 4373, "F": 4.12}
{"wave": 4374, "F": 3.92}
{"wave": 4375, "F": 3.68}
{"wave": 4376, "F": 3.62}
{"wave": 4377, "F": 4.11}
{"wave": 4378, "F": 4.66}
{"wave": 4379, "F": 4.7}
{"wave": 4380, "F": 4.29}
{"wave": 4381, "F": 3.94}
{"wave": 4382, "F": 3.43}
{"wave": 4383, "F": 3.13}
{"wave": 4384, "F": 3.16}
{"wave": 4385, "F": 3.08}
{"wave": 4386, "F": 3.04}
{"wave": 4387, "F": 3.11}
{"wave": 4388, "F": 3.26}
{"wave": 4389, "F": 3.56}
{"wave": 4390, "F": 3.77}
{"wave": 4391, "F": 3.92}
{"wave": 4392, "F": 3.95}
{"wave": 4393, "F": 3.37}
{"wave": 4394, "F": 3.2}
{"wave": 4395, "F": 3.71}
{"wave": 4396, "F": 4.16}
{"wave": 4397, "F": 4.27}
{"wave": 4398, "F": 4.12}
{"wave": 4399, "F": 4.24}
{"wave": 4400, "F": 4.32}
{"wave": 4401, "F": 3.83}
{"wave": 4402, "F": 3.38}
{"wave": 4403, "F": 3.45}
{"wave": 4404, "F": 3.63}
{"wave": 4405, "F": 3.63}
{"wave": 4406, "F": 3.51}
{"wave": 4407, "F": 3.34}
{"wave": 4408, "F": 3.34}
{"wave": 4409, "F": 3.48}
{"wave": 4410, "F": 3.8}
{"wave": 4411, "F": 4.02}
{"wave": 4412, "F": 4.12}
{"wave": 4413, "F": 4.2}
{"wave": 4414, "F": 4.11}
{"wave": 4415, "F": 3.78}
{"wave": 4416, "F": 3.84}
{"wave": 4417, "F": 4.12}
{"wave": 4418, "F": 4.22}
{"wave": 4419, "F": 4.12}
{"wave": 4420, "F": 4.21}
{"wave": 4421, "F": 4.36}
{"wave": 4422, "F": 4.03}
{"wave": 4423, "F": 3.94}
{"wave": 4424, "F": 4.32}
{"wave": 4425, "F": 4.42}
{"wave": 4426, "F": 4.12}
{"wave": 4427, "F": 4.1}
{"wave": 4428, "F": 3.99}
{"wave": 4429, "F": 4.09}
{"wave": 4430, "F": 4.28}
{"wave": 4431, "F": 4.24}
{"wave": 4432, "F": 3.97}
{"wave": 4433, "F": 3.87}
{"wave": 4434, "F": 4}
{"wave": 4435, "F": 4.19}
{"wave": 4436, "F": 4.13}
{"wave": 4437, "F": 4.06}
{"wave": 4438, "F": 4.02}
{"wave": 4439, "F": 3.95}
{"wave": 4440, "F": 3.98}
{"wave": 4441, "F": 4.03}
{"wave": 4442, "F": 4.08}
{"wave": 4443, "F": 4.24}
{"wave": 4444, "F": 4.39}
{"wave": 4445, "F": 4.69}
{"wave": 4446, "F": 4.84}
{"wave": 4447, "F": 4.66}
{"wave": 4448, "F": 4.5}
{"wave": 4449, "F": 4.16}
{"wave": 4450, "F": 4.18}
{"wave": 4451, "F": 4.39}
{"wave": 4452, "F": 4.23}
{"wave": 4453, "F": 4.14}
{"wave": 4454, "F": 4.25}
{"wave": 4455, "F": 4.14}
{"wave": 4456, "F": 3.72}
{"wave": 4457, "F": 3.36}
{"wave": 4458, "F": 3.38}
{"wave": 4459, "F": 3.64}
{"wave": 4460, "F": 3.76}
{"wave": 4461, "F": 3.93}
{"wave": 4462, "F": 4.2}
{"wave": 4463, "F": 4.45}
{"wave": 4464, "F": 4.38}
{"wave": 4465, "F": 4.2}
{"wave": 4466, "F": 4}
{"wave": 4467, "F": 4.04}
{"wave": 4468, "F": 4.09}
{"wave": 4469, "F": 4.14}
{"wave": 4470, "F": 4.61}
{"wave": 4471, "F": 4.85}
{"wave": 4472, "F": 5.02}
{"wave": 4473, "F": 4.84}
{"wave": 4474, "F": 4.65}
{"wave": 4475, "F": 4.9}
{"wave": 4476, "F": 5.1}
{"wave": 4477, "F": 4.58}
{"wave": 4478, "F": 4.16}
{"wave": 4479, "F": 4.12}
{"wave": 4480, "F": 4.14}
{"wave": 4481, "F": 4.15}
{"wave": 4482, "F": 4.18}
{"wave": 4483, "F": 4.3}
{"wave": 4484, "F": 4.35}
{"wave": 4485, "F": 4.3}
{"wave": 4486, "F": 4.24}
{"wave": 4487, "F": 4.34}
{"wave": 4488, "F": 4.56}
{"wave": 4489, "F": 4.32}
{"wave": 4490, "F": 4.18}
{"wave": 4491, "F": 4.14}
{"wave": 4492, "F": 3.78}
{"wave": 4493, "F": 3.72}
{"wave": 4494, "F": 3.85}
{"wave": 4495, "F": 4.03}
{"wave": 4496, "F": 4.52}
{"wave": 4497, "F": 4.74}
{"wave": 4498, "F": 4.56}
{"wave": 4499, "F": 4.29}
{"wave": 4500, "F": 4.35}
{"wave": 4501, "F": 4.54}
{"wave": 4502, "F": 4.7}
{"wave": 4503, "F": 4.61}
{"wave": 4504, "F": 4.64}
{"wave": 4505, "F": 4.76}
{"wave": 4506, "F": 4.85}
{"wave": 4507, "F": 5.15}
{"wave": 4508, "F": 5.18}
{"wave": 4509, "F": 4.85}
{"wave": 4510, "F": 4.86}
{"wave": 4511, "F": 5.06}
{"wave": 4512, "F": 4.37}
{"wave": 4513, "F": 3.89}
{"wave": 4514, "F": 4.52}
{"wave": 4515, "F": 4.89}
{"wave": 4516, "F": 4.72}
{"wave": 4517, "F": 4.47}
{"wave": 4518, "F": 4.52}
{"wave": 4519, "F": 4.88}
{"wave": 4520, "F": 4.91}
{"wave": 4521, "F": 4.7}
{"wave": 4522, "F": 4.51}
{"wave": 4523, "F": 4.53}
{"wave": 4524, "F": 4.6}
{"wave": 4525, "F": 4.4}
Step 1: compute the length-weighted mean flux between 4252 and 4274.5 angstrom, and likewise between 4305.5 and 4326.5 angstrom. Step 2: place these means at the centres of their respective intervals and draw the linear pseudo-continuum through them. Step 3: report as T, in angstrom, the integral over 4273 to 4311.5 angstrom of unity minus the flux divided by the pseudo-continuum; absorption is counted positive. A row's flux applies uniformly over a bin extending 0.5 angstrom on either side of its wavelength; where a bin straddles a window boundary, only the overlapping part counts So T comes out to 2.64 angstrom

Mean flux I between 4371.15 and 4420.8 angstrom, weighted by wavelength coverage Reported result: 3.8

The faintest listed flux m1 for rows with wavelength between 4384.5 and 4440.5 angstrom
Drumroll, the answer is 3.04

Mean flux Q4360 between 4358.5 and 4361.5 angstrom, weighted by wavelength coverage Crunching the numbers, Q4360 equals 3.55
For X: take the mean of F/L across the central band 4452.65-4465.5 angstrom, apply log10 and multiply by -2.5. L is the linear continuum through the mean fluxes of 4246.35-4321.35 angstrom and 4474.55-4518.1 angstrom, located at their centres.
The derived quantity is 0.07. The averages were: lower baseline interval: 3.16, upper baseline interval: 4.46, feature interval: 3.96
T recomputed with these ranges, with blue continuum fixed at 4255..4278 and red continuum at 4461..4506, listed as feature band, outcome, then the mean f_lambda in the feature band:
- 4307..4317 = 1.4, 2.98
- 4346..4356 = 0.2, 3.6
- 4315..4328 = -0.2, 3.54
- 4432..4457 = -0.1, 4.18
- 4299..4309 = 2.8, 2.44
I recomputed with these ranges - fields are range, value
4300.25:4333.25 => 3.16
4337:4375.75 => 3.72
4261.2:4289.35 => 3.32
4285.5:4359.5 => 3.28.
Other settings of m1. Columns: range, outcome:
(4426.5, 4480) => 3.36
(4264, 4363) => 2.09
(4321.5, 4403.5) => 2.82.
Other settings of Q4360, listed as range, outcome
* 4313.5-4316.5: 3.49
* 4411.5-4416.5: 4.01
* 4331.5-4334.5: 3.92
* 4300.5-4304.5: 2.31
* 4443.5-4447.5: 4.65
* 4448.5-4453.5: 4.22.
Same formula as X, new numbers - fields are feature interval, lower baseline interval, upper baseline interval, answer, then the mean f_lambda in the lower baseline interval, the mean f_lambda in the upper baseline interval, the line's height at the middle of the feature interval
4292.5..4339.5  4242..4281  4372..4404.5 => 0.11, 3.32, 3.76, 3.51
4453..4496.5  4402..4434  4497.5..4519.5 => 0.04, 3.95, 4.67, 4.4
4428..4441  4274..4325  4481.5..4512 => -0.01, 3.11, 4.46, 4.04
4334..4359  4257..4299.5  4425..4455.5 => 0.01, 3.21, 4.2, 3.63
